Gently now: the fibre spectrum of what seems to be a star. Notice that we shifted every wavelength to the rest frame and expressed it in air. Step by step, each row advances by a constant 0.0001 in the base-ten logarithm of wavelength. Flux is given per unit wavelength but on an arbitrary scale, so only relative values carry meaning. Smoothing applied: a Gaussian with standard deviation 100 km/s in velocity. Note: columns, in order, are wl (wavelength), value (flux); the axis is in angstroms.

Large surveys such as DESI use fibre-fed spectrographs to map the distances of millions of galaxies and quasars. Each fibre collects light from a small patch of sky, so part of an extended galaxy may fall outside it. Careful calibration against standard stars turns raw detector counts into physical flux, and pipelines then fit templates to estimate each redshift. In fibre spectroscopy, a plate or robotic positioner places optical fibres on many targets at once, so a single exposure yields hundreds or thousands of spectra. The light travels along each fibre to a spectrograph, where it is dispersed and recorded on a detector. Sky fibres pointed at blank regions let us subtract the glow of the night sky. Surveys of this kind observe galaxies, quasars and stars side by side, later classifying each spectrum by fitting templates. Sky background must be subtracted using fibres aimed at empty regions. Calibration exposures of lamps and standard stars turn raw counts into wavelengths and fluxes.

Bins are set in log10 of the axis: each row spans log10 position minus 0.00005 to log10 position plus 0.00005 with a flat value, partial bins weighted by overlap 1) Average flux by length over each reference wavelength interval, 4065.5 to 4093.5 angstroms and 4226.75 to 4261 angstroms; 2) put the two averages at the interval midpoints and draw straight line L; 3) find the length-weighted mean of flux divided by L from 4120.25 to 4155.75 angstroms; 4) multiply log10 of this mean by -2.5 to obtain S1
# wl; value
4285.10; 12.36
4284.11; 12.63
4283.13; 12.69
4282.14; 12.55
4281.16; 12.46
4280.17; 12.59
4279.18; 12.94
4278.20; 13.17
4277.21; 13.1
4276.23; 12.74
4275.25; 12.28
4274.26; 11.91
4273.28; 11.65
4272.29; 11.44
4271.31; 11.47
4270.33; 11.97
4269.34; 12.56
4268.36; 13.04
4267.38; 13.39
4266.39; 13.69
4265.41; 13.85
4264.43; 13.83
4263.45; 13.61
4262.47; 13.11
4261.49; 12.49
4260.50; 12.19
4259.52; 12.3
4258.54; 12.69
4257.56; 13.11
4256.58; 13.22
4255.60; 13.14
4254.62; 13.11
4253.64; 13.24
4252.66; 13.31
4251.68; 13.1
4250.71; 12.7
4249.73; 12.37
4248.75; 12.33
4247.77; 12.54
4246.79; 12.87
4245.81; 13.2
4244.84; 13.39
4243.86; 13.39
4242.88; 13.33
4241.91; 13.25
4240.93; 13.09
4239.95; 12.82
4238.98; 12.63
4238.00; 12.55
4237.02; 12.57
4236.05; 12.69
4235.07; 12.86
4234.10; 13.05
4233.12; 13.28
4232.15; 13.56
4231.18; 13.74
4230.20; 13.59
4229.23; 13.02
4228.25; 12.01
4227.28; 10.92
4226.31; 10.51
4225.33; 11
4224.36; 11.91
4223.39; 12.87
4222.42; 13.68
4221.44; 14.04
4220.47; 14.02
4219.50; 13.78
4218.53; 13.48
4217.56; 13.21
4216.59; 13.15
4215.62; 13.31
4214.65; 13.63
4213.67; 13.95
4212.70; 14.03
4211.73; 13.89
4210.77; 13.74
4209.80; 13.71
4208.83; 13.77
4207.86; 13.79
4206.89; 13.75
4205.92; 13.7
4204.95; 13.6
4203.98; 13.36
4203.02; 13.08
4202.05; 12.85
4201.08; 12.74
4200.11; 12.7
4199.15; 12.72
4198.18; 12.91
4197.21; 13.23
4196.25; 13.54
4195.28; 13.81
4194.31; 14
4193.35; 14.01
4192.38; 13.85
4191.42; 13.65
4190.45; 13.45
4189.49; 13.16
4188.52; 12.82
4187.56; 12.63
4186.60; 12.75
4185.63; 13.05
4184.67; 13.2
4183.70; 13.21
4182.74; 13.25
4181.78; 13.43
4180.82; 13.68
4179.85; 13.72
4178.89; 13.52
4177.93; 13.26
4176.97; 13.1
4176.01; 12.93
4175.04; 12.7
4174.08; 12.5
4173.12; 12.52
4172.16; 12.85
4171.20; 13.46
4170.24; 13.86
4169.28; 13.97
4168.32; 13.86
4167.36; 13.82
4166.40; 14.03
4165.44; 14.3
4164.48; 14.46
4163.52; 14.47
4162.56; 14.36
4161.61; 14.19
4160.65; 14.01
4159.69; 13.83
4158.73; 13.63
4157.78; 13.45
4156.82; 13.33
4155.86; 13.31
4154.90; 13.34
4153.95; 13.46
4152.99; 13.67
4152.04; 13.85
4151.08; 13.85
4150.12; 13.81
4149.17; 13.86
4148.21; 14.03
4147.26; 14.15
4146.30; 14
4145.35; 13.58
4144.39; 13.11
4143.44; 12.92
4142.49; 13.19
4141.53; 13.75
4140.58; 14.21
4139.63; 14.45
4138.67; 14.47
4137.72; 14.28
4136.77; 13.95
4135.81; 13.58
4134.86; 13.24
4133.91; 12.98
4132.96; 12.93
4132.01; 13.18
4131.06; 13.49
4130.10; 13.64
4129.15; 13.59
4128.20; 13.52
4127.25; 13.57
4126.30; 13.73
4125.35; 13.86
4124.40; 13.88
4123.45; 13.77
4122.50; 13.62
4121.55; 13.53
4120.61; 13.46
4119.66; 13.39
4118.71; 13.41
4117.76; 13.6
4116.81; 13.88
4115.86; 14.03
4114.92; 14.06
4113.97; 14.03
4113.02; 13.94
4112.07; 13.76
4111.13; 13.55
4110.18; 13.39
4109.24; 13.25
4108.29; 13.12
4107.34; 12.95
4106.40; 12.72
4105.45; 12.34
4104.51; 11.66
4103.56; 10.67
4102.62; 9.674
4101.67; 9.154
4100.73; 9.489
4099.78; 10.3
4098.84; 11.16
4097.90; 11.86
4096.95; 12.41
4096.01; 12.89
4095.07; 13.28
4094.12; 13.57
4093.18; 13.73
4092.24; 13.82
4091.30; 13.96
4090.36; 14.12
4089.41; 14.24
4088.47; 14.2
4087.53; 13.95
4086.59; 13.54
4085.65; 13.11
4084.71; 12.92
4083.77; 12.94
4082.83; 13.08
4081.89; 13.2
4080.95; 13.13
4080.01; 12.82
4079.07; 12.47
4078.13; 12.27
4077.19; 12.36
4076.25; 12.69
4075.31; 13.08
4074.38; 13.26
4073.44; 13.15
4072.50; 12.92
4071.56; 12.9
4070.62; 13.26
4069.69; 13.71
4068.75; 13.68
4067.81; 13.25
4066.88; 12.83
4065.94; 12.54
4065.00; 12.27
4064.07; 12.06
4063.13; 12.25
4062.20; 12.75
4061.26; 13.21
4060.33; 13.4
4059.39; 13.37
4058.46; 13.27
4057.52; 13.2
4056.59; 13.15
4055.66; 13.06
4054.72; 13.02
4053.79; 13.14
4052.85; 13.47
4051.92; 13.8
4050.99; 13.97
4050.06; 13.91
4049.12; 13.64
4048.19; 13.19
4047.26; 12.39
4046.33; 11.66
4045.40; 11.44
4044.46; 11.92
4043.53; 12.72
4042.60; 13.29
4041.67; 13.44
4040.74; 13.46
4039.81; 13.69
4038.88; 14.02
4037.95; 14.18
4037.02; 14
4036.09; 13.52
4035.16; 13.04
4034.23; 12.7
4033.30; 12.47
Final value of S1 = -0.04 mag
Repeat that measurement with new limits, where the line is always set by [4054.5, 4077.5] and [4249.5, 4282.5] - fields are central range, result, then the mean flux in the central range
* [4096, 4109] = 0.14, 11.4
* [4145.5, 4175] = -0.07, 13.7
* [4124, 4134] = -0.05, 13.5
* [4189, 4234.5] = -0.03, 13.2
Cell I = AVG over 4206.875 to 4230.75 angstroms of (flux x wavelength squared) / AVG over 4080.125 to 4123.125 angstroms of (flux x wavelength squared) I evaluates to 1.1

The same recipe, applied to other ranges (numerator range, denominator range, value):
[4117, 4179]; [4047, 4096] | 1.07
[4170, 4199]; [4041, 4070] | 1.09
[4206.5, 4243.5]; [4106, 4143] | 1.01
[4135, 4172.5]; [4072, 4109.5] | 1.13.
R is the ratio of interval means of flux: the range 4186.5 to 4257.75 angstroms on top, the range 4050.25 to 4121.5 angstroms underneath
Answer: 1.01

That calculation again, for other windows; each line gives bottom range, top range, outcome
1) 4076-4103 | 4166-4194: 1.05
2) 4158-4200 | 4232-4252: 0.96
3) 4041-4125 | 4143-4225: 1.04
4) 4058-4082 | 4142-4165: 1.06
